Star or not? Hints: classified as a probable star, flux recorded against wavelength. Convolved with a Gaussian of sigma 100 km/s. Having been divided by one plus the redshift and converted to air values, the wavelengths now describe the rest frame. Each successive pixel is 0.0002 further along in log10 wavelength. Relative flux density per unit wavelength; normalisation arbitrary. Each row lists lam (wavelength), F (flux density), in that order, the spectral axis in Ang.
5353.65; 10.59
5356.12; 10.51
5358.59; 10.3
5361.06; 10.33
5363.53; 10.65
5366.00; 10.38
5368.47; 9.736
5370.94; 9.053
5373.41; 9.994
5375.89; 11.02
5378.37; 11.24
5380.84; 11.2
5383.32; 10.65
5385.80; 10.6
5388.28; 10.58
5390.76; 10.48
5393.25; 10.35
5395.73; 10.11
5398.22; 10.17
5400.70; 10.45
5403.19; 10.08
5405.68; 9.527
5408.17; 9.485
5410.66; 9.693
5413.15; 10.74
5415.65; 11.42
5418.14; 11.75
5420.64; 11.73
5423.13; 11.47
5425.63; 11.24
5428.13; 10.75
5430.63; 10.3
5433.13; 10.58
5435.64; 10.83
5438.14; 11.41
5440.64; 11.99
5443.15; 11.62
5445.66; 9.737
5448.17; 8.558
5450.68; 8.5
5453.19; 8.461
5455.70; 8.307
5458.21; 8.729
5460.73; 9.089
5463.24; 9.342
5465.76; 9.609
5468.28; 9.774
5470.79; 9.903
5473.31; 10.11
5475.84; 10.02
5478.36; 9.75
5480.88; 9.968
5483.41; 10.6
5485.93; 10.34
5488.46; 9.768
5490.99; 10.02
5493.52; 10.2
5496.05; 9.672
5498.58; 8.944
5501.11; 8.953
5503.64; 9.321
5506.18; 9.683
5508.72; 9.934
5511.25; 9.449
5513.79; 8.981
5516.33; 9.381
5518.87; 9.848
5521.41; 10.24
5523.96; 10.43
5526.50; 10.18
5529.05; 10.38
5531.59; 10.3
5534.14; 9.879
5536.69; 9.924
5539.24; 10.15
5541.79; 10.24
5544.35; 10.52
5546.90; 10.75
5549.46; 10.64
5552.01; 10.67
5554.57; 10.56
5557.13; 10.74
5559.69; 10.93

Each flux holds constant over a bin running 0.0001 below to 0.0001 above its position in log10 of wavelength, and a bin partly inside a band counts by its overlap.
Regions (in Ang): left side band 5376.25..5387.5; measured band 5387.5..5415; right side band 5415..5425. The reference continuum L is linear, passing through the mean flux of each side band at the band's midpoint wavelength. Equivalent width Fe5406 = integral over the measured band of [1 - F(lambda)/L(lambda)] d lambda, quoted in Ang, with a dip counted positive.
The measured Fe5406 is 2.65 Ang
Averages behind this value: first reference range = 10.9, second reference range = 11.6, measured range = 10.2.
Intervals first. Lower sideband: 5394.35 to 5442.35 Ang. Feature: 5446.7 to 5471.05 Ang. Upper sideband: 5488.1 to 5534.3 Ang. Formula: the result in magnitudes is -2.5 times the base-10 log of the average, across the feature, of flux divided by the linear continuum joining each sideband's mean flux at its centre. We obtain 0.15 mag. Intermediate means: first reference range 10.7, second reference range 9.77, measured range 9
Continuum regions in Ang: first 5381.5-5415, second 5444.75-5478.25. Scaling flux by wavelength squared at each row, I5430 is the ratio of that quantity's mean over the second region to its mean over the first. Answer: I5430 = 0.92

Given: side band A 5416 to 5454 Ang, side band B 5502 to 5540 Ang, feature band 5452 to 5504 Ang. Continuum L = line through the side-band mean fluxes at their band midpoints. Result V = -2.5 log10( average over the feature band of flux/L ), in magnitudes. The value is 0.07 mag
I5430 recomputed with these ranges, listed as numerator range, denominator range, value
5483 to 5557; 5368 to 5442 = 0.98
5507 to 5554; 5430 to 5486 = 1.05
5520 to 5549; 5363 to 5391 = 1.04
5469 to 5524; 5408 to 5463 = 0.97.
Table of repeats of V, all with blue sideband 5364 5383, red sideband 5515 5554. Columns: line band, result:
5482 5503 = 0.05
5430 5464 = 0.06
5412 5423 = -0.11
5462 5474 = 0.06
